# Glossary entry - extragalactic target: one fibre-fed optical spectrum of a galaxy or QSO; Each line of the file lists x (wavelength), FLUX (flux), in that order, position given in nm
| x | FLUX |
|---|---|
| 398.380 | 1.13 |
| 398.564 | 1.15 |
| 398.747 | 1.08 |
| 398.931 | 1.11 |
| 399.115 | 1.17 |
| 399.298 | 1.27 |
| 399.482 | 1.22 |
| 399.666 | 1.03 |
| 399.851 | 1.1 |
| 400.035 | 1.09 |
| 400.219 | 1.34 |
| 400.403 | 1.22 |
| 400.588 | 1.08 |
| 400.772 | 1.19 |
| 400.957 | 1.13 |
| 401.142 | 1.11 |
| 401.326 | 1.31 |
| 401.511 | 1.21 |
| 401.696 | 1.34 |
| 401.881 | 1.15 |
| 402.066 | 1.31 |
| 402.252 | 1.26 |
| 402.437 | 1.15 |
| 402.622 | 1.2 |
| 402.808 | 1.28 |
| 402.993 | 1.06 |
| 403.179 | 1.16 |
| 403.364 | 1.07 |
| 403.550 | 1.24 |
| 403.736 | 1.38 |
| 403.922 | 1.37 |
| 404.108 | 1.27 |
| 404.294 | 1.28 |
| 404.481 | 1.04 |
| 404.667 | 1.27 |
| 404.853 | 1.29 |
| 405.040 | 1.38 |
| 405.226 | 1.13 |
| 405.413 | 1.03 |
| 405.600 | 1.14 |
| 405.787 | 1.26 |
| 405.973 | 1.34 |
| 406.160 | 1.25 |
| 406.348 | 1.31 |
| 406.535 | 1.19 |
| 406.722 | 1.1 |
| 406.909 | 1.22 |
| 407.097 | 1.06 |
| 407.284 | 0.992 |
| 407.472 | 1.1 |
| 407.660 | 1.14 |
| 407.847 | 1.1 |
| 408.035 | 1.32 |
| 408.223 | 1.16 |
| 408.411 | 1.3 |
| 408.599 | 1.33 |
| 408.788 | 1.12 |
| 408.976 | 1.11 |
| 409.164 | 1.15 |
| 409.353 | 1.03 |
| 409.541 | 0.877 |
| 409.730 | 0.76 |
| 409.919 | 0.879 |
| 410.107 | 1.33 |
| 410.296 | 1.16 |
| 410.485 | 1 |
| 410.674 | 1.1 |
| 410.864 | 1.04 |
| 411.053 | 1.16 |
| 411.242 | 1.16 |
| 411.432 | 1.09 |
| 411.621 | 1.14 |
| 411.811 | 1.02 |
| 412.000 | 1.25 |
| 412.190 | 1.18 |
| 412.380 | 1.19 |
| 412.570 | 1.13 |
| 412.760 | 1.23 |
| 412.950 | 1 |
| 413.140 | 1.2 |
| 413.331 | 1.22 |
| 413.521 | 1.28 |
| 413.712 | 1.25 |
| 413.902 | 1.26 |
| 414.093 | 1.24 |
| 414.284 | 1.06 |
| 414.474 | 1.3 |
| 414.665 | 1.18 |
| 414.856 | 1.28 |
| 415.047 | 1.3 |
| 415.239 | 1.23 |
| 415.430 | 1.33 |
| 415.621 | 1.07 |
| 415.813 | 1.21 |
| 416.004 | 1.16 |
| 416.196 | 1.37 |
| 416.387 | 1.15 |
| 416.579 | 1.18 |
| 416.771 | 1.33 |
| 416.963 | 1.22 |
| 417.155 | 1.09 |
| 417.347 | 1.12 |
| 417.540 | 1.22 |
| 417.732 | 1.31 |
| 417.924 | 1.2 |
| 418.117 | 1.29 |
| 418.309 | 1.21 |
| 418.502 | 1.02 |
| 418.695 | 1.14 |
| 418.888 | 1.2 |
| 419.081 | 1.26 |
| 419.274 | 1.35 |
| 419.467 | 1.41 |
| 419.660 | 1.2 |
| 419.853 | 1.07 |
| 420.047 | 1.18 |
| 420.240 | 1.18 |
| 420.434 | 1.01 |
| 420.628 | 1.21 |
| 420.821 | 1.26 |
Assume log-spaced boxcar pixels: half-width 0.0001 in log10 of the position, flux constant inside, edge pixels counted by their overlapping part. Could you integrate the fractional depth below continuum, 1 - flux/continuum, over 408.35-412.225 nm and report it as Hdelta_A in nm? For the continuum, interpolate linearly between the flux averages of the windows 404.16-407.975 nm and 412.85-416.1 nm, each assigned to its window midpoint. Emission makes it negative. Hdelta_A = 0.31 nm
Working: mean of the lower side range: 1.18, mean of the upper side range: 1.21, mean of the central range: 1.1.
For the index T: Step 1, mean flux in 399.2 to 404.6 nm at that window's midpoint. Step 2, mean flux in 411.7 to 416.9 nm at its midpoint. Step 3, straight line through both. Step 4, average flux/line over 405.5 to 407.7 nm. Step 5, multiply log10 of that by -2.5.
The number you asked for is 0.03 mag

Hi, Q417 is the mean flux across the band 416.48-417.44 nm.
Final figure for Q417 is 1.19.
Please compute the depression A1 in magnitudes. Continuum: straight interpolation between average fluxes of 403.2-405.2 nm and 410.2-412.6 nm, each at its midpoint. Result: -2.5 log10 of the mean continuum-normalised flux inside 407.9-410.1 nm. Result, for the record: 0.06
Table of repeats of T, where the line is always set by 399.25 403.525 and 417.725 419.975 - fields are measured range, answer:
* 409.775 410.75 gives 0.12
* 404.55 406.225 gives -0.03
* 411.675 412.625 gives 0.05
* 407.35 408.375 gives 0.03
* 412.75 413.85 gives 0.01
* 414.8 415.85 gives -0.02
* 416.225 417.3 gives 0.01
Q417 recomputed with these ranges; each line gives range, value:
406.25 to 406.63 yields 1.25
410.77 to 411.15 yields 1.1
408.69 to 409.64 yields 1.06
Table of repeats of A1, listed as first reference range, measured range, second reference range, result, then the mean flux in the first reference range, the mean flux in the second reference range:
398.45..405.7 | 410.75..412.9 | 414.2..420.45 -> 0.06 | 1.2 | 1.21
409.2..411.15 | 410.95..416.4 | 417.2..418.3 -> -0.07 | 1.04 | 1.22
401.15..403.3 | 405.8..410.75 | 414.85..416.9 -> 0.08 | 1.21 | 1.24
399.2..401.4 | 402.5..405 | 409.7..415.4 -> -0.05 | 1.17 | 1.16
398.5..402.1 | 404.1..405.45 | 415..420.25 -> -0.02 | 1.18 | 1.21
